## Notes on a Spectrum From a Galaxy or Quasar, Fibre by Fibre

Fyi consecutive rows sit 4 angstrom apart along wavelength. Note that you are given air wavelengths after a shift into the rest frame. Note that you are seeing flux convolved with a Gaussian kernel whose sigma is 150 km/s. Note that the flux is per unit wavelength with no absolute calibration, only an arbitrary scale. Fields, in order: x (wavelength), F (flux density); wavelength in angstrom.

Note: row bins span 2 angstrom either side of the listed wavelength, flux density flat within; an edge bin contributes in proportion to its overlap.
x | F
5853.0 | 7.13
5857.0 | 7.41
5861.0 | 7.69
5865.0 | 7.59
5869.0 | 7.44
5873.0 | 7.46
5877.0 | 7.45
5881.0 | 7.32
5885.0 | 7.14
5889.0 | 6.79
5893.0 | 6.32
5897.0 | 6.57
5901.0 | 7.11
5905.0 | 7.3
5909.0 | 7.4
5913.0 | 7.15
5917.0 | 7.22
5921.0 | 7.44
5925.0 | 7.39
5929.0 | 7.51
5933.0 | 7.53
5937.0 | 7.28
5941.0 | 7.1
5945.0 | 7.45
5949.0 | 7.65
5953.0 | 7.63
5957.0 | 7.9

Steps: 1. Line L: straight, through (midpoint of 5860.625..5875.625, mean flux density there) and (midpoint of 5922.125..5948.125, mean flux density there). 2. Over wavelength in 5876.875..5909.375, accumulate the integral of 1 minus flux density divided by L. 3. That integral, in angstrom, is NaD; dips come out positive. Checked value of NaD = 2.1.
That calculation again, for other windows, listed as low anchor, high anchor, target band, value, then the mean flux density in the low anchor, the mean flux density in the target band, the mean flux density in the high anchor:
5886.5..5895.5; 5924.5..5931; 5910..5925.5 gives -0.2 angstrom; 6.59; 7.3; 7.46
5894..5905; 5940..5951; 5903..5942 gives -1.0 angstrom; 6.88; 7.34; 7.43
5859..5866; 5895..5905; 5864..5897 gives 0.8 angstrom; 7.65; 7.14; 6.93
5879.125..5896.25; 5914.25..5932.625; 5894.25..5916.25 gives 0.1 angstrom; 6.87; 7.09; 7.39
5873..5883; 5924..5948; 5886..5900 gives 1.4 angstrom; 7.4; 6.64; 7.39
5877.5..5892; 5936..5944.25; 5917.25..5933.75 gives -0.6 angstrom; 7.07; 7.44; 7.22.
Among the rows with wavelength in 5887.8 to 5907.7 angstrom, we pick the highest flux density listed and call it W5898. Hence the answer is 7.3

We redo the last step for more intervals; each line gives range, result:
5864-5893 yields 7.59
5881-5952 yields 7.65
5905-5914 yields 7.4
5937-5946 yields 7.45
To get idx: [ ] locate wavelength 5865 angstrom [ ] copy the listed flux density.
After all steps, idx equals 7.59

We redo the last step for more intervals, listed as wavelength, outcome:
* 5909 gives 7.4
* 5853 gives 7.13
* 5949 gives 7.65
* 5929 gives 7.51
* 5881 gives 7.32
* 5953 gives 7.63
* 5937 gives 7.28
